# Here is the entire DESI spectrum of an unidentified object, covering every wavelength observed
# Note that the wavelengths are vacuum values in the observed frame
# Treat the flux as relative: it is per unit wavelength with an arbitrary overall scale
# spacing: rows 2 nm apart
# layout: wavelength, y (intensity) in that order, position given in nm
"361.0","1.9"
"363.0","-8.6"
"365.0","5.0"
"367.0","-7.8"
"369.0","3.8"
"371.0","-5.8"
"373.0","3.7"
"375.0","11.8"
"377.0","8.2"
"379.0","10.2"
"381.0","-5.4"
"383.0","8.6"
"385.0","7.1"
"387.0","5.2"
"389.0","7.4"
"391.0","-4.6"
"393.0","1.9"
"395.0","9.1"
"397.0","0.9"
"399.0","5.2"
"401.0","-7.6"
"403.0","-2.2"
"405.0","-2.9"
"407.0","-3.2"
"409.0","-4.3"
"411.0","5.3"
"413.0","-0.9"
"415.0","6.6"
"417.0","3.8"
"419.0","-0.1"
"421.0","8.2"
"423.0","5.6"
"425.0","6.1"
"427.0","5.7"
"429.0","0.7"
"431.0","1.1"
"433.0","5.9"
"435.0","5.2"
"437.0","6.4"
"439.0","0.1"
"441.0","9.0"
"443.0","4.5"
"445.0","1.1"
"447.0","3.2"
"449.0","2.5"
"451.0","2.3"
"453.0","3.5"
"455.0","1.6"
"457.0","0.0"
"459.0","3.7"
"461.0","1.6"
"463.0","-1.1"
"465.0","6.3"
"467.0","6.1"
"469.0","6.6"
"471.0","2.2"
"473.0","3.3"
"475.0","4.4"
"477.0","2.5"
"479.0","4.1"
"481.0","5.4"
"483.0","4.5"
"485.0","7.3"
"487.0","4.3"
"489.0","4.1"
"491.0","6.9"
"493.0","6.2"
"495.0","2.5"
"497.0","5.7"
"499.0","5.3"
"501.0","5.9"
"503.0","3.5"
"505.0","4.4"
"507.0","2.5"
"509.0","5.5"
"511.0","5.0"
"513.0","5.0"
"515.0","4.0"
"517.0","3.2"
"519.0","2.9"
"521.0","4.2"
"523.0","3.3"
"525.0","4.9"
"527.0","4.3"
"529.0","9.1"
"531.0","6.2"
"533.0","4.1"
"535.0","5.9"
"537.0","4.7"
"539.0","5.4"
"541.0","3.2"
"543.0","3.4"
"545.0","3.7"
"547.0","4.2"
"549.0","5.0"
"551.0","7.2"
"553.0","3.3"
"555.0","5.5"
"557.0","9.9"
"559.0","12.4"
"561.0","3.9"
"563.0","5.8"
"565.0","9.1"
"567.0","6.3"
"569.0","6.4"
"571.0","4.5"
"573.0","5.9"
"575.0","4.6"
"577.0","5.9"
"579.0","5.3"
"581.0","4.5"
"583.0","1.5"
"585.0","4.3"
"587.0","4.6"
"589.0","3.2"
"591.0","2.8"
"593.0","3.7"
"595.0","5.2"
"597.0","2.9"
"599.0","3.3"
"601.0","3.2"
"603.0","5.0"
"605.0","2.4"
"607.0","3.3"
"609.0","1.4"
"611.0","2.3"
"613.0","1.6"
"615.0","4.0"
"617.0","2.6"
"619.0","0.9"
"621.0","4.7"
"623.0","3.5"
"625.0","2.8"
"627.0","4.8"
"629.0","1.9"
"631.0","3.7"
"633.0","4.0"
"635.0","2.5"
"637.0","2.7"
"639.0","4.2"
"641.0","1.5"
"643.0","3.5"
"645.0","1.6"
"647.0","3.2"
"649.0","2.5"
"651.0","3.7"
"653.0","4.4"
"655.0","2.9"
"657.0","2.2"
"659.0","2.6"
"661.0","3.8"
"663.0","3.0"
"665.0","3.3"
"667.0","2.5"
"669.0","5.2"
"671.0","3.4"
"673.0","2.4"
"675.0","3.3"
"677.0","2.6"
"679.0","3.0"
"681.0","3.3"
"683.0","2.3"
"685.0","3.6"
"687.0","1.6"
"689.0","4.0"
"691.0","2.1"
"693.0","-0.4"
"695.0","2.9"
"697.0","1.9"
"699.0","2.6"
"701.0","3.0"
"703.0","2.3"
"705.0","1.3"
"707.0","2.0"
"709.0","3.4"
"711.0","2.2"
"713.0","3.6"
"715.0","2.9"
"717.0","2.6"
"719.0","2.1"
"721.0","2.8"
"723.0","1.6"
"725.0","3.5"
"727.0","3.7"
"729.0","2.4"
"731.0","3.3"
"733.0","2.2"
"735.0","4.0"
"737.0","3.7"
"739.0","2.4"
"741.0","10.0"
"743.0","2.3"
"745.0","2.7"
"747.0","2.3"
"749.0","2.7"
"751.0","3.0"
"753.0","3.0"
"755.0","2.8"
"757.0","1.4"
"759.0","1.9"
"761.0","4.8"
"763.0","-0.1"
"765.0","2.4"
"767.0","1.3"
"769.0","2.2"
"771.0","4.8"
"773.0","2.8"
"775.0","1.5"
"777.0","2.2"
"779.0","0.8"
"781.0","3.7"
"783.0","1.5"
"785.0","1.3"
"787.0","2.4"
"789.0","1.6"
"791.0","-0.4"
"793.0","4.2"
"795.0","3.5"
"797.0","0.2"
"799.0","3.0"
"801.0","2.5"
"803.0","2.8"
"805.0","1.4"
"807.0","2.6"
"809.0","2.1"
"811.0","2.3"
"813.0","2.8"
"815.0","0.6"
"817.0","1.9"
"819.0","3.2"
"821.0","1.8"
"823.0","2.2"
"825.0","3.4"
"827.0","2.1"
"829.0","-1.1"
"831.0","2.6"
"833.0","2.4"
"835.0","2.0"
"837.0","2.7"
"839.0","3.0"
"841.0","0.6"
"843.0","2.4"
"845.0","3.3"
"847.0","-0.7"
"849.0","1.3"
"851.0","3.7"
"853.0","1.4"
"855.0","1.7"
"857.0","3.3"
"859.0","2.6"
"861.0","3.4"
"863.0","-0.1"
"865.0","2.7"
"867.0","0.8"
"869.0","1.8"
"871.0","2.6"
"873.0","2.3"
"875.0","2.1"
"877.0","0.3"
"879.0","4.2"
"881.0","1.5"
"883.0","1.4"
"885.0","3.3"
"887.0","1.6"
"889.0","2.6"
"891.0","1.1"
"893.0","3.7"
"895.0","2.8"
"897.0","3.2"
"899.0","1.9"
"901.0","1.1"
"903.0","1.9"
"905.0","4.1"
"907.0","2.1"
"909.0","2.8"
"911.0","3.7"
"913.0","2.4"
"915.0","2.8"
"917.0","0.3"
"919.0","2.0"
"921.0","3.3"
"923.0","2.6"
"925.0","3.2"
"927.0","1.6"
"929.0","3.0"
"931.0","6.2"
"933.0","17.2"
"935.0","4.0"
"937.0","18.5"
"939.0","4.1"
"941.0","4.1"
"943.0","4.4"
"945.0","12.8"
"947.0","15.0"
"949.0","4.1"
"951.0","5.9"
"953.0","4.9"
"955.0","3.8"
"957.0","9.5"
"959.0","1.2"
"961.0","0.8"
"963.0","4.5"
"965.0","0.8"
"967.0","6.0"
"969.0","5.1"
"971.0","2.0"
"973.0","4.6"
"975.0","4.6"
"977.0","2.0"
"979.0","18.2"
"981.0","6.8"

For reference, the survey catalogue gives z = 0.13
